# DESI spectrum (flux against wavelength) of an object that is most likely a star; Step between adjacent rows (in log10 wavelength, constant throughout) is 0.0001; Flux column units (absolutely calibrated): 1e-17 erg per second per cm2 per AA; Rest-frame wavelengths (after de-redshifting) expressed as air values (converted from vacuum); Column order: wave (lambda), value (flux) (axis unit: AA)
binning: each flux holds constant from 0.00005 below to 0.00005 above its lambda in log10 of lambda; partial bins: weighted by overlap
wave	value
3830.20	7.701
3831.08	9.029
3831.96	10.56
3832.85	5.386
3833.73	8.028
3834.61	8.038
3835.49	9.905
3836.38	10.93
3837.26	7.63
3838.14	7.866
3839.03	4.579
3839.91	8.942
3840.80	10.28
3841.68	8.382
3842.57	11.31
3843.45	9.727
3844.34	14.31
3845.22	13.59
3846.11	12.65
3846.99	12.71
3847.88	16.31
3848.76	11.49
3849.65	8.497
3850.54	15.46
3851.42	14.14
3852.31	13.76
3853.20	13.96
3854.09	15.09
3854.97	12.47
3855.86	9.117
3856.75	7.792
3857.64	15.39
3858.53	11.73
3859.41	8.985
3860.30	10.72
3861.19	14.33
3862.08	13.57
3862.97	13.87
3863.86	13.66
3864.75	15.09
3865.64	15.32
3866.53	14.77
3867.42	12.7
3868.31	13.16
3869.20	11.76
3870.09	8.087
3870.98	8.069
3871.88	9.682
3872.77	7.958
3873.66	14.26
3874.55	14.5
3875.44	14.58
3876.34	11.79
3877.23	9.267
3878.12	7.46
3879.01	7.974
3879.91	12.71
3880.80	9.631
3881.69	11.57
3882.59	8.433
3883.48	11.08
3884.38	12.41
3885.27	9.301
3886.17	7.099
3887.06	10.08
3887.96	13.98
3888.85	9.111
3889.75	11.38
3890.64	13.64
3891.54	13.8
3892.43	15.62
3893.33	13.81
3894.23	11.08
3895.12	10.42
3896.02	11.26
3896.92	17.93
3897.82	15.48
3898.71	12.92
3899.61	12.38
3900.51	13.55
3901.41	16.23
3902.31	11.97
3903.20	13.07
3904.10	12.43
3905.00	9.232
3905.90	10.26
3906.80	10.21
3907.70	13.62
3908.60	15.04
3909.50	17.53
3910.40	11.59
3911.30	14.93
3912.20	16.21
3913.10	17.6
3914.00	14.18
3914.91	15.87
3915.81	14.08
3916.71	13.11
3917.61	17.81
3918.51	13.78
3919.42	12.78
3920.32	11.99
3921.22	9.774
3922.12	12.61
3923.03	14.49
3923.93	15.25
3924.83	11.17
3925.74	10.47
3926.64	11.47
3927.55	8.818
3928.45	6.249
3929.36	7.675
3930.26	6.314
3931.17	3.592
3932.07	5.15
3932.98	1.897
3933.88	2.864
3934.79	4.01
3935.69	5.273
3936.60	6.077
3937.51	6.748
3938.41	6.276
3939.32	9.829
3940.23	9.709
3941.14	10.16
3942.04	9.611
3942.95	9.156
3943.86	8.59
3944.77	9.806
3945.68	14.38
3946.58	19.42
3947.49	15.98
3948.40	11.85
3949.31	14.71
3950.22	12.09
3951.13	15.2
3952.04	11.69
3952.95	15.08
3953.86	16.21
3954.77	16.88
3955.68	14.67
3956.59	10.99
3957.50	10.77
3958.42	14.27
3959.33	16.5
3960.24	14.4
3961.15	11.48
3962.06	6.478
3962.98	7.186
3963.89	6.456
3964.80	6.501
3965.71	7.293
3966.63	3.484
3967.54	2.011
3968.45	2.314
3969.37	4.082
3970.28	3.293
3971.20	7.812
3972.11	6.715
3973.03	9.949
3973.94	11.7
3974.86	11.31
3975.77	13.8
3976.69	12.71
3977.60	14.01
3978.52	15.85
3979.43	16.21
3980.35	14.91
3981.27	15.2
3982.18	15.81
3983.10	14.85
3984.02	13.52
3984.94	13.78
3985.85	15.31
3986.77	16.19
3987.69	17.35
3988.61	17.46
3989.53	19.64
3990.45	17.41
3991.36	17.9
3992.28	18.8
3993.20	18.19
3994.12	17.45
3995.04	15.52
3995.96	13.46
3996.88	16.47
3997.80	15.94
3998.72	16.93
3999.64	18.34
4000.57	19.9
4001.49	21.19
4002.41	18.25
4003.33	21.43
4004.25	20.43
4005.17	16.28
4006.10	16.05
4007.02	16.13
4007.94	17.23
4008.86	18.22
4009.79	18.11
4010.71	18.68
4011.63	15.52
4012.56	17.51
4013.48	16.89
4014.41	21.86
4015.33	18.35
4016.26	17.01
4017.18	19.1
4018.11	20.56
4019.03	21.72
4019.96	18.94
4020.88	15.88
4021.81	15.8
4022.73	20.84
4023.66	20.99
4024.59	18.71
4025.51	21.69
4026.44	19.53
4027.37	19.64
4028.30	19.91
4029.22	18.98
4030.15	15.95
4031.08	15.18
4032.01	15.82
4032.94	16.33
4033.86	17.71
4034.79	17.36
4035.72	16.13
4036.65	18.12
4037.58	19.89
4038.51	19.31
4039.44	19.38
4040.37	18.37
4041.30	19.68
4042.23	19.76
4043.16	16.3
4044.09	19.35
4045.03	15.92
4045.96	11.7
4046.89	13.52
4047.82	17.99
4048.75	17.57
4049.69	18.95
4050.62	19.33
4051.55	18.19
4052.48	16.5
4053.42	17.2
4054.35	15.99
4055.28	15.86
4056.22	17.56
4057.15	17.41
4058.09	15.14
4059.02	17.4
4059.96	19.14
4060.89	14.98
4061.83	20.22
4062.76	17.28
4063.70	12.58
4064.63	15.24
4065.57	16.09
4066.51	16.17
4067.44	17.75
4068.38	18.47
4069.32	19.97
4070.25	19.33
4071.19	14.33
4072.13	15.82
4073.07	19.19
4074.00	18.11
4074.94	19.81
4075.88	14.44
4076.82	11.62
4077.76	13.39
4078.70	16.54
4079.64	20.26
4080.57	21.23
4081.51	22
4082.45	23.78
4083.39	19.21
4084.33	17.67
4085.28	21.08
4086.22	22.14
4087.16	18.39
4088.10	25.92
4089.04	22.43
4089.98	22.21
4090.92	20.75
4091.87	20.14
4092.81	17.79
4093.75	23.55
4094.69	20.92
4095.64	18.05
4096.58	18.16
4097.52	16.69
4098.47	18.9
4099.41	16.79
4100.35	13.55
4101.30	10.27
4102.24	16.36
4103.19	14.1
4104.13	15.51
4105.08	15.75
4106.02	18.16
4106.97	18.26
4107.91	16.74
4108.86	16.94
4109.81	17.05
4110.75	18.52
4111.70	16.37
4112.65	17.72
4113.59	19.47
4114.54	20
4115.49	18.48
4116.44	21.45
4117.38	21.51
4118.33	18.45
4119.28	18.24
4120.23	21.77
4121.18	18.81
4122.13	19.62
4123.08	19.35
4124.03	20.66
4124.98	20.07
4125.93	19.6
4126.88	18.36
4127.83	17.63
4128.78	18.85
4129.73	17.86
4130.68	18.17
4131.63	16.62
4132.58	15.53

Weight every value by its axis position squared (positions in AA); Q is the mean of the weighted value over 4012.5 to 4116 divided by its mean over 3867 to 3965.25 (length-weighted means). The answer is 1.7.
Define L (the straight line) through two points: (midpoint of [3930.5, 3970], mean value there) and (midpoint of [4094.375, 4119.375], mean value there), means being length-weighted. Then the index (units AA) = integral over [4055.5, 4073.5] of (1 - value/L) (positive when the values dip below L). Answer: -2.0 AA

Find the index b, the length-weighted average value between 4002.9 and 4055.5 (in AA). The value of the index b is 18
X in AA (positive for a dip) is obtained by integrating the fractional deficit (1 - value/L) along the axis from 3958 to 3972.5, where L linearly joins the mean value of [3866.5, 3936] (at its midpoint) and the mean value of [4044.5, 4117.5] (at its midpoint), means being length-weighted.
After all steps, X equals 6.5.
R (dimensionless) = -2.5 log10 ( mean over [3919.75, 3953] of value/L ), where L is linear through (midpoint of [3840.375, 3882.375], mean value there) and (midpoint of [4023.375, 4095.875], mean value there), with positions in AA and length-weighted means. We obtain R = 0.41 mag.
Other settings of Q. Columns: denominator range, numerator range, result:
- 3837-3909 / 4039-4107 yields 1.66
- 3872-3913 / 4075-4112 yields 1.65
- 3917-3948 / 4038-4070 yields 1.89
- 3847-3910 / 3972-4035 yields 1.49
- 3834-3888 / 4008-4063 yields 1.72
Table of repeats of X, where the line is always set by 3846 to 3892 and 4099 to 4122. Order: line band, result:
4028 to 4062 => -2.9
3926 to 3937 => 6.2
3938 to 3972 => 8.4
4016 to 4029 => -3.3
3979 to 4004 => -3.8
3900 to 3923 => -1.3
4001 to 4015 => -2.9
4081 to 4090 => -2.4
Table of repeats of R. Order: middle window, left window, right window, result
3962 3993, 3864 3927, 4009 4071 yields 0.30 mag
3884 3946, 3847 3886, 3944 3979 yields 0.02 mag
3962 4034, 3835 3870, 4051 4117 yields 0.03 mag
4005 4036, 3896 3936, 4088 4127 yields -0.17 mag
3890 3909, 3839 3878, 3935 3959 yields -0.10 mag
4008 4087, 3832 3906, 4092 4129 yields -0.09 mag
